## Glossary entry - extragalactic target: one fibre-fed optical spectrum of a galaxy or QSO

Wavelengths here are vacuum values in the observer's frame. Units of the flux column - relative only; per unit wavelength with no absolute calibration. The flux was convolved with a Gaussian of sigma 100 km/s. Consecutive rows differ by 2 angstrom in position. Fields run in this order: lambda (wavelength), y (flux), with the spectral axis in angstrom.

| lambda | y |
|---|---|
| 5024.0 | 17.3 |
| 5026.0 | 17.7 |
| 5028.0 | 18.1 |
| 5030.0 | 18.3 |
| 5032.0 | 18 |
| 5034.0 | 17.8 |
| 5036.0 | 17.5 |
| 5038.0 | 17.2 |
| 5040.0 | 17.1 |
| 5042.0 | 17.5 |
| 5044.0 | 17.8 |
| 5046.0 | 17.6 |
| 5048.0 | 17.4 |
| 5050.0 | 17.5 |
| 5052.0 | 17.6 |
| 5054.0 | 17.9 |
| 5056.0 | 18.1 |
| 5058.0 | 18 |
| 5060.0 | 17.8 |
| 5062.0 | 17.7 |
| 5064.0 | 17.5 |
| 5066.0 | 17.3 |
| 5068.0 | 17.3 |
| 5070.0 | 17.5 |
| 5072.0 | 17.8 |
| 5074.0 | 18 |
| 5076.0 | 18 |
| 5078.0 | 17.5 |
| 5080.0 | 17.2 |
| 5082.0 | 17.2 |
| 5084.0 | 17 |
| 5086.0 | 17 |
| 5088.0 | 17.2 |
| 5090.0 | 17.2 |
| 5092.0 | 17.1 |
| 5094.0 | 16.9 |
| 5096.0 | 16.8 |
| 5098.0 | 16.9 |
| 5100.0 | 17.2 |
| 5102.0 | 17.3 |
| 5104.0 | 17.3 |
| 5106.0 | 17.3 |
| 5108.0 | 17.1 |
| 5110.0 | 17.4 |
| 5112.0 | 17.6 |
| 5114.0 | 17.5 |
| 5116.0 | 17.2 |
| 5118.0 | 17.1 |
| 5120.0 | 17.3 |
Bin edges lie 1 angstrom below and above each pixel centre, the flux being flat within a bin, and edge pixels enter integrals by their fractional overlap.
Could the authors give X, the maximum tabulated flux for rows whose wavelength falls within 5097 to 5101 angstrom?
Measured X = 17.2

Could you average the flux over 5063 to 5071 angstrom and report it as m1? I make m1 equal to 17.4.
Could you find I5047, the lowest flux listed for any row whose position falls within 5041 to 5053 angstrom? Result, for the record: 17.4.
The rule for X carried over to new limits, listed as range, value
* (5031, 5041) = 18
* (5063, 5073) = 17.8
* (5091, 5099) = 17.1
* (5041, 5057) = 18.1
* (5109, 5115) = 17.6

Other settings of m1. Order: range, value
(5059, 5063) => 17.8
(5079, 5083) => 17.2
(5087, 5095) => 17.1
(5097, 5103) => 17.1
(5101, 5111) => 17.3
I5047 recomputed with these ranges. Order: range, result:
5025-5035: 17.7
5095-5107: 16.8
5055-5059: 18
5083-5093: 17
